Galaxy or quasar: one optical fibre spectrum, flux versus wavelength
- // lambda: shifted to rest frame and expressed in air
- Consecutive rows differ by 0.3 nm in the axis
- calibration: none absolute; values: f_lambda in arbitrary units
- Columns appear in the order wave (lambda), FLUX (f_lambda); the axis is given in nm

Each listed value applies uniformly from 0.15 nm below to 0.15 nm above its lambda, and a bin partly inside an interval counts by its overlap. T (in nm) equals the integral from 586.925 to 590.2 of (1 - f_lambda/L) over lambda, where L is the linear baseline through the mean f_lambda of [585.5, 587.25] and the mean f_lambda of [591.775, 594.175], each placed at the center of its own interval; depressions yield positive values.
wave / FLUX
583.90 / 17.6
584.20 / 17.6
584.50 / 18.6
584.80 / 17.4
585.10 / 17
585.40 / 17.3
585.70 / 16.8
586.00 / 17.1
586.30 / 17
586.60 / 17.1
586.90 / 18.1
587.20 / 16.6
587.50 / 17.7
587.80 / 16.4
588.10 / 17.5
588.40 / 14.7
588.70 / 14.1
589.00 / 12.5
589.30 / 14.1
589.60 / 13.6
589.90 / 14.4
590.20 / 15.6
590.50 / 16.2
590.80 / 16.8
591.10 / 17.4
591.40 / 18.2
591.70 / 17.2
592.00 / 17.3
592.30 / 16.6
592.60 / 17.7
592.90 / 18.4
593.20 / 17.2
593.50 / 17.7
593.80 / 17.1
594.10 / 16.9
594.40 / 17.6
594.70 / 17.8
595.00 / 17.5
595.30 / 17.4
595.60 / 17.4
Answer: 0.37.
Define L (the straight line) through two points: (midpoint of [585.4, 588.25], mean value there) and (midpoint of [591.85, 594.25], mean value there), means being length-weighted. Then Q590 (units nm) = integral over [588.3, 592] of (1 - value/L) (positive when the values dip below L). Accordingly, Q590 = 0.382 nm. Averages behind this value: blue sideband 17.2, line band 15.5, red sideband 17.4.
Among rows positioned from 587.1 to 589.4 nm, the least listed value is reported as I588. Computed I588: 12.5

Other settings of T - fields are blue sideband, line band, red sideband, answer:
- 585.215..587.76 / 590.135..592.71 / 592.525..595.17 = 0.057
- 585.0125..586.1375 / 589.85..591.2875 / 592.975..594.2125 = 0.080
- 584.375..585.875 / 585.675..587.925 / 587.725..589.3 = -0.137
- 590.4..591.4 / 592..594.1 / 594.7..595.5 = -0.014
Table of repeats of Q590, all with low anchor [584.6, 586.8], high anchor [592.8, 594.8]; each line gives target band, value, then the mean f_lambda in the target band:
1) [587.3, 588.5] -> 0.041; 16.7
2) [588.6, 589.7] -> 0.239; 13.6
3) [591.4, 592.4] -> 0.011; 17.2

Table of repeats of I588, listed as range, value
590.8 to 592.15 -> 17.2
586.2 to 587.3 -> 16.6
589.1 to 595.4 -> 13.6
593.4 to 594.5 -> 16.9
